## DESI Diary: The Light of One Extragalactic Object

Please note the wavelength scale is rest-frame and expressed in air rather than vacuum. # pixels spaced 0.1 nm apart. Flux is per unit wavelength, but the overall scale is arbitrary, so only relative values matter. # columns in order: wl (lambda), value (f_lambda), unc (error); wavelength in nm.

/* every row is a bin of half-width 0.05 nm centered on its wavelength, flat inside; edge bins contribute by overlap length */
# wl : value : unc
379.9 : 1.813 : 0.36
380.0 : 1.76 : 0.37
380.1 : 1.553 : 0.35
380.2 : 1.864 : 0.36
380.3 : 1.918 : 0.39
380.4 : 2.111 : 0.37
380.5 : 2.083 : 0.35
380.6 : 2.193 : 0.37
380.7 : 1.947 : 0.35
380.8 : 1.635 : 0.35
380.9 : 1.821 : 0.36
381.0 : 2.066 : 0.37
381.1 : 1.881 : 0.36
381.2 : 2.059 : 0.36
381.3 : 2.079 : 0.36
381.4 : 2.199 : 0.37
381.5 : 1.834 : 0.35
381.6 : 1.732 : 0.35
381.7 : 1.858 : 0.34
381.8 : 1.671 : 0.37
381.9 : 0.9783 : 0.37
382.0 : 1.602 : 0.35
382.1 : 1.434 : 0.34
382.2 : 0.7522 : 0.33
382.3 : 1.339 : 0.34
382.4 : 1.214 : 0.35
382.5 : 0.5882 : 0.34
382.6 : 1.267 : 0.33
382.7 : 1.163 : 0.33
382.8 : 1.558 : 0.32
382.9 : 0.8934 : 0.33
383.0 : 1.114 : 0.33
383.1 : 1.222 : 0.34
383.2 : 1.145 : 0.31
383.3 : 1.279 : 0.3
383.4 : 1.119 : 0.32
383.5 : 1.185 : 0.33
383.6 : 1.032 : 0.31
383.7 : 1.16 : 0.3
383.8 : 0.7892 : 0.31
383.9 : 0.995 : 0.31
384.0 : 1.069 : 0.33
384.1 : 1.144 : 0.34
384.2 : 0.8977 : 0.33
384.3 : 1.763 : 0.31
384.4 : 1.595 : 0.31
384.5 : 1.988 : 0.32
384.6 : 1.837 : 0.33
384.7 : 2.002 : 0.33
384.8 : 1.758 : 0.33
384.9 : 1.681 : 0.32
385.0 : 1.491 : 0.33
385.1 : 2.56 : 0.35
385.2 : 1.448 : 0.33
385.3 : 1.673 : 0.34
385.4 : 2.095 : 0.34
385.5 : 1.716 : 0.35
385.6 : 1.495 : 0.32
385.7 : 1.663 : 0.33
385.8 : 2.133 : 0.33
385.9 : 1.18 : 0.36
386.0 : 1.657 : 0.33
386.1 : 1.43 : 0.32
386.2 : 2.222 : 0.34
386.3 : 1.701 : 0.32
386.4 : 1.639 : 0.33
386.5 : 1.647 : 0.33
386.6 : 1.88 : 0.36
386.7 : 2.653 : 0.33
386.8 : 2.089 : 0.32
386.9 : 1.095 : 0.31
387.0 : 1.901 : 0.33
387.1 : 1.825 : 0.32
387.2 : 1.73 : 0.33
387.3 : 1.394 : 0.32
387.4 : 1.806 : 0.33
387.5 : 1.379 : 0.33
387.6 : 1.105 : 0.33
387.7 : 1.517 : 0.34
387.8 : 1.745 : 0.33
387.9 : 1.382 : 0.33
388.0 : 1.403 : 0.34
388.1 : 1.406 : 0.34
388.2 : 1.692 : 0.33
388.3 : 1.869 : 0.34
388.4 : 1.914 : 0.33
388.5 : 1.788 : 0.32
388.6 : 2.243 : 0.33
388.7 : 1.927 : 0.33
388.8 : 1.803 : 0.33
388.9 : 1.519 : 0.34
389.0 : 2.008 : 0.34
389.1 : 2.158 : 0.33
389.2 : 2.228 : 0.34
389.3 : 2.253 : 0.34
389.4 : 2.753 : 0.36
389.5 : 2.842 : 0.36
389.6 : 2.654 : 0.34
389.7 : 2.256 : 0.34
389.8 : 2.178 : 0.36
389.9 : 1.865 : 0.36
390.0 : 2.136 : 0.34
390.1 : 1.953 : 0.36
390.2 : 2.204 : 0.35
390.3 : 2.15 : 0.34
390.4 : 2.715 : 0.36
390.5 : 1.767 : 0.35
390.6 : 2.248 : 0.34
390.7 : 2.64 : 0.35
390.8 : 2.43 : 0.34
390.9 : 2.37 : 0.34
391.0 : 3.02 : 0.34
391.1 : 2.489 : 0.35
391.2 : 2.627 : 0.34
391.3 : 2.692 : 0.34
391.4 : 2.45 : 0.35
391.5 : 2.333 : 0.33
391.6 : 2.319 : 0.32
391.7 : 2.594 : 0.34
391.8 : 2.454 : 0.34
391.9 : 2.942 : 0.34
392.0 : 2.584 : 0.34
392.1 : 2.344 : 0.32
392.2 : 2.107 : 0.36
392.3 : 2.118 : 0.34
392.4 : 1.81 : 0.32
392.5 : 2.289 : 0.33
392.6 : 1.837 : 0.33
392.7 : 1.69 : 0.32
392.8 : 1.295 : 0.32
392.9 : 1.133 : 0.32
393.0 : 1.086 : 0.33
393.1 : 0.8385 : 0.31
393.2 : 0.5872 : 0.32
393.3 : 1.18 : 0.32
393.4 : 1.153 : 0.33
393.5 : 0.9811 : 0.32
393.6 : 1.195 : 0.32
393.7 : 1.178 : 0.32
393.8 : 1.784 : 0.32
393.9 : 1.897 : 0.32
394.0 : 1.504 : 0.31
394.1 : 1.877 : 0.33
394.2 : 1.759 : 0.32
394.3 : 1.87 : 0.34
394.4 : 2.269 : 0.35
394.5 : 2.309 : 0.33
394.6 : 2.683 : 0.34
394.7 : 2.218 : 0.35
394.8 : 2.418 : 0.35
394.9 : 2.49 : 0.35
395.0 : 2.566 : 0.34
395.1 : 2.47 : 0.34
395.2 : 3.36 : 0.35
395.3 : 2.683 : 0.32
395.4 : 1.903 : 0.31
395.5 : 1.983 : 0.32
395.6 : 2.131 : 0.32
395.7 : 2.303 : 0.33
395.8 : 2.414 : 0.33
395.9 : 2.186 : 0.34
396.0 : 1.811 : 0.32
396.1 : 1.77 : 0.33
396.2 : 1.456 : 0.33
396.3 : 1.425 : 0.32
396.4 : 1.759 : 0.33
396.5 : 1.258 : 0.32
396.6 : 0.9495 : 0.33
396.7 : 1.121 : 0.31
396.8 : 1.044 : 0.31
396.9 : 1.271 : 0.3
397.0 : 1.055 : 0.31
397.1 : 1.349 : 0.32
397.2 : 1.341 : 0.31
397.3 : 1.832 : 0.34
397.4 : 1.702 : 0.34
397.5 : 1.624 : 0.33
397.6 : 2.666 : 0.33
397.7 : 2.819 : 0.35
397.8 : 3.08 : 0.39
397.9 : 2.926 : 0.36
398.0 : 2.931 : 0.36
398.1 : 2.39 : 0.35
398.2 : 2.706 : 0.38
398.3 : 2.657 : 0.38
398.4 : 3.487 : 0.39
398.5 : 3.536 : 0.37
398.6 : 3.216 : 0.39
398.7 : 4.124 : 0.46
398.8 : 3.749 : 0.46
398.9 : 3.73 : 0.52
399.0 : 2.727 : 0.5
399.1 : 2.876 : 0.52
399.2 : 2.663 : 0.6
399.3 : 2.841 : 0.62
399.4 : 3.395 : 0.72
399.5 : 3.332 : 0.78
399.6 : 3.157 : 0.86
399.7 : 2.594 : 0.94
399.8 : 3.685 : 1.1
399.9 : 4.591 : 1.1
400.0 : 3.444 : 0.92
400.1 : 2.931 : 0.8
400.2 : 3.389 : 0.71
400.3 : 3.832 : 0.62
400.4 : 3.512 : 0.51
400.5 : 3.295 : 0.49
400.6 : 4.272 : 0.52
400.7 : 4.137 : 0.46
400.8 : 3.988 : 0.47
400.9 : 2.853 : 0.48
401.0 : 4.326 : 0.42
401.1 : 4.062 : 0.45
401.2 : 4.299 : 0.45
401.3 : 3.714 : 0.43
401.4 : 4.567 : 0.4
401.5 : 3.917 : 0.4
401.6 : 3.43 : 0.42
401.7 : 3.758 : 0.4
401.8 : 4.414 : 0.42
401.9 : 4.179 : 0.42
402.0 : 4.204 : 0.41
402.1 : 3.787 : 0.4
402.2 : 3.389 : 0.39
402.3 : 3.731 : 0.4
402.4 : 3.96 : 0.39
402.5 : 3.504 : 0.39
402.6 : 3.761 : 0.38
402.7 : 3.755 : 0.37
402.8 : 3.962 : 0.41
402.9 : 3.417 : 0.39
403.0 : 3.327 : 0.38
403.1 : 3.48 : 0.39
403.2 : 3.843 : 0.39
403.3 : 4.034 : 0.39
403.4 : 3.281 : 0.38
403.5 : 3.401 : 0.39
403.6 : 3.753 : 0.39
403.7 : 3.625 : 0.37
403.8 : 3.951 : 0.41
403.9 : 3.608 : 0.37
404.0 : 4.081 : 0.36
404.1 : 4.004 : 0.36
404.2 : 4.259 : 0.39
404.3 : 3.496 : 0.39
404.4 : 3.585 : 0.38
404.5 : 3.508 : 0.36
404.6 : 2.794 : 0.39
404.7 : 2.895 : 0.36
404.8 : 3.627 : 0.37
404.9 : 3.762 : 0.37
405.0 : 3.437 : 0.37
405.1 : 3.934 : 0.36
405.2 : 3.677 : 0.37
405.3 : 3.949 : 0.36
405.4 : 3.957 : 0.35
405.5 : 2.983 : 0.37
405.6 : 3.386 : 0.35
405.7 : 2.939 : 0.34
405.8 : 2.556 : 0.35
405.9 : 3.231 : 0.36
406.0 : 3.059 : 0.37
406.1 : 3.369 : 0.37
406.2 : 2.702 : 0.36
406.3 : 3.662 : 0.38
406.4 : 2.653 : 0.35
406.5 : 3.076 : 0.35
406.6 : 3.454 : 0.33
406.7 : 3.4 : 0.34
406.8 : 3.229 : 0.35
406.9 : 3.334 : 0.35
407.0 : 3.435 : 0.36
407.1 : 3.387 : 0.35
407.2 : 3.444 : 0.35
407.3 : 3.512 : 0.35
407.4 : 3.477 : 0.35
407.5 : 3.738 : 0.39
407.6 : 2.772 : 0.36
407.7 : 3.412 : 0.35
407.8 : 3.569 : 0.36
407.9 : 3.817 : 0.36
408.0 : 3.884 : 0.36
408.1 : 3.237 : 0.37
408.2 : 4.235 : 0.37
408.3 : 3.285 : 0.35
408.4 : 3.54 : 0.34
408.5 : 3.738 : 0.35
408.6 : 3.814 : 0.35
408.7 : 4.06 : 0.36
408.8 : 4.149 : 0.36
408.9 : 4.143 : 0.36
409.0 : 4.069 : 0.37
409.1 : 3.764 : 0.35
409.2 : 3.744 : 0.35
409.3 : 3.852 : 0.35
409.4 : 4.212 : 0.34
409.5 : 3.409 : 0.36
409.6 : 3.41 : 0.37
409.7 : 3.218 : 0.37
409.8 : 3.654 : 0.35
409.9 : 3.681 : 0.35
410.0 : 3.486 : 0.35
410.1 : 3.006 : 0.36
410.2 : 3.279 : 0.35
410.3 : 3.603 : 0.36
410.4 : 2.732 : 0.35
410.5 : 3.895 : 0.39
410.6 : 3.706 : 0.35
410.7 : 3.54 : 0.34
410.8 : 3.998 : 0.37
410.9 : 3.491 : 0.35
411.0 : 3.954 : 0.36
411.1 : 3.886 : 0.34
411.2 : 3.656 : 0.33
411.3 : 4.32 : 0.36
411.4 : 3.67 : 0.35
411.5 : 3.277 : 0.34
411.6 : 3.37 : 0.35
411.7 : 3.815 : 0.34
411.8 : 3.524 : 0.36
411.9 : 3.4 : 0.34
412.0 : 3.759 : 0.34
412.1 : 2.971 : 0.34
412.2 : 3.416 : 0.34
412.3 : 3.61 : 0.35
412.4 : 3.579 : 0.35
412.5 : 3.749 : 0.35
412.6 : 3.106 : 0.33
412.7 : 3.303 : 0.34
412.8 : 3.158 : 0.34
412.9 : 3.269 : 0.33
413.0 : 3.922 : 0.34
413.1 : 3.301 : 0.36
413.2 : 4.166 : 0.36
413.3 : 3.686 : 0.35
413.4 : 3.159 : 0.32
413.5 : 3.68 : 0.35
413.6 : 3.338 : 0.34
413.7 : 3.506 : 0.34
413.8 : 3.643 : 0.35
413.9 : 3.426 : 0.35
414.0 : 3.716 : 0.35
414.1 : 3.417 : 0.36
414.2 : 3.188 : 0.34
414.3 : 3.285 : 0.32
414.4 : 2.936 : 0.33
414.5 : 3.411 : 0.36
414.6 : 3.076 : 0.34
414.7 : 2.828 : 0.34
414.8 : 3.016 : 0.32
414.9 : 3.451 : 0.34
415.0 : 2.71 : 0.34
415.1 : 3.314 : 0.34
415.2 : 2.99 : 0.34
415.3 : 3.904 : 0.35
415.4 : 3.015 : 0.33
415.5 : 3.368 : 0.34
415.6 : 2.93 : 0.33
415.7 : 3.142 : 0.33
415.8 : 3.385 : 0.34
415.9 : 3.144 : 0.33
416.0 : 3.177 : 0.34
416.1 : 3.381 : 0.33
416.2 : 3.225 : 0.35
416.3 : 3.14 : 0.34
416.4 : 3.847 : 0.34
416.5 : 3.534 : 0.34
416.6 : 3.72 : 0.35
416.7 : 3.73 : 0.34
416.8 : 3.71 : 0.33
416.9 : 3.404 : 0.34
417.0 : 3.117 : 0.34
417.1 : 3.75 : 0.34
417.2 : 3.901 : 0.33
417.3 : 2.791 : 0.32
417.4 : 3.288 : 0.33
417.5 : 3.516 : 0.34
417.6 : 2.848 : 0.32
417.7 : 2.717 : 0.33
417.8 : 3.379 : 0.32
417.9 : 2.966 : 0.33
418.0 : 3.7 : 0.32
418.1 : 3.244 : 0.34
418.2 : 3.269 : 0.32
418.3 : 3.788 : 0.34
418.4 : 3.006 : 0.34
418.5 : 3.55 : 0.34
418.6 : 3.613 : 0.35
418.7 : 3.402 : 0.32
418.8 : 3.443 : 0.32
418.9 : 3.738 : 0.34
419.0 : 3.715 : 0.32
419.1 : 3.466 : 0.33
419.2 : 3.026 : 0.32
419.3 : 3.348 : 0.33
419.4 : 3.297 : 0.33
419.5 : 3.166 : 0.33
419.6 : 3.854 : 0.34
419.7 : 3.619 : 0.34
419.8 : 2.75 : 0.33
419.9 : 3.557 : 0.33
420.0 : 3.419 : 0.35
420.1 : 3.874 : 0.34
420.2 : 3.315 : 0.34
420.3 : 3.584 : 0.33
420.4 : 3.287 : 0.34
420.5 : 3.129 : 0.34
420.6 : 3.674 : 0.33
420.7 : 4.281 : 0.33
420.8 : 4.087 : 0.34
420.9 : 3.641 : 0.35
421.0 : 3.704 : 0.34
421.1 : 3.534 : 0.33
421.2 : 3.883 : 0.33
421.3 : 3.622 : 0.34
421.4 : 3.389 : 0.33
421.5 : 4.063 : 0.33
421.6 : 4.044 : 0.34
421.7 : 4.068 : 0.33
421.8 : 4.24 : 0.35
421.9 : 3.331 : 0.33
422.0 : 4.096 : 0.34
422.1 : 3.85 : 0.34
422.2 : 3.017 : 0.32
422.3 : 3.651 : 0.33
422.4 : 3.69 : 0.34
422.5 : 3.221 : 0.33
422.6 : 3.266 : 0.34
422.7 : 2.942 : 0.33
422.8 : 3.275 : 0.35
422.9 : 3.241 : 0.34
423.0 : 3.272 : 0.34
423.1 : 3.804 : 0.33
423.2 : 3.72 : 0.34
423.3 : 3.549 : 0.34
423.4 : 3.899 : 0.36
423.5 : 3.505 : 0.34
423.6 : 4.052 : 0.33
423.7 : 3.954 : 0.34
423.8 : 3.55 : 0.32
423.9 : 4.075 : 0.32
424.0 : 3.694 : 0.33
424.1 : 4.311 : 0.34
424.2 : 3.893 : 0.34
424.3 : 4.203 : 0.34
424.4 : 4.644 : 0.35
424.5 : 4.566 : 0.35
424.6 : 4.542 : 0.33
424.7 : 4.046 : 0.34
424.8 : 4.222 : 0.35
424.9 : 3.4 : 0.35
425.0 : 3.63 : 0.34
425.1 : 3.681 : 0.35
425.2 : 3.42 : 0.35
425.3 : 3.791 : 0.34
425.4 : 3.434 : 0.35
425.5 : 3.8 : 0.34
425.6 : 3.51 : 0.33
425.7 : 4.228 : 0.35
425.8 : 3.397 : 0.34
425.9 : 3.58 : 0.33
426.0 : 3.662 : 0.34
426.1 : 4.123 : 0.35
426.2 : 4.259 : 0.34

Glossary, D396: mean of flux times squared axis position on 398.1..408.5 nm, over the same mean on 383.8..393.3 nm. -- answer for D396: 2.00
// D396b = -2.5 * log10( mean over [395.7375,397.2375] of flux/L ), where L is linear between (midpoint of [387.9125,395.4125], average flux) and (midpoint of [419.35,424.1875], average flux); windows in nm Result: 0.48 mag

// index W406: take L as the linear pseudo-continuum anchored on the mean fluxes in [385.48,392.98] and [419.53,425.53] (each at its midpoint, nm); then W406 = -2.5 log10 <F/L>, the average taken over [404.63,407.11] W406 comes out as -0.16 mag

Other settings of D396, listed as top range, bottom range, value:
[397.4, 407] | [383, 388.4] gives 2.40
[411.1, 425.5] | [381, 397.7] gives 2.26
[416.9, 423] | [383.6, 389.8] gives 2.35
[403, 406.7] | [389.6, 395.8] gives 1.77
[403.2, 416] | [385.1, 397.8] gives 1.99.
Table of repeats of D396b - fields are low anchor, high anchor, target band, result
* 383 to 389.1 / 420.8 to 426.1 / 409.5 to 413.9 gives -0.15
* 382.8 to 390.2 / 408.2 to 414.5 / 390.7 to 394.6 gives 0.10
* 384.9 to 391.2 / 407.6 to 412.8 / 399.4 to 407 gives -0.17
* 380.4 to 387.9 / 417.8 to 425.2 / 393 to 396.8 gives 0.20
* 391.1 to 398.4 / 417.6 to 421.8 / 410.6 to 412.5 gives -0.20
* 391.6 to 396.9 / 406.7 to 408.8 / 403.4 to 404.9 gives -0.16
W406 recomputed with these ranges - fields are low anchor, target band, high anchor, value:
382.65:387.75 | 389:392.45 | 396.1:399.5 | -0.24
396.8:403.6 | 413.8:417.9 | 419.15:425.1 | 0.09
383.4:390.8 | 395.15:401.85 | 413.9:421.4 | -0.17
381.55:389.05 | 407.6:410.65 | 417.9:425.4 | -0.24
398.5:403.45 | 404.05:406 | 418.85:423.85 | 0.05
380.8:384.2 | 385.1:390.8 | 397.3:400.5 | 0.02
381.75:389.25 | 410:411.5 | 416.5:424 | -0.20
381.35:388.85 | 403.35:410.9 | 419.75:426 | -0.25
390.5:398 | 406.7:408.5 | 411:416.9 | -0.18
